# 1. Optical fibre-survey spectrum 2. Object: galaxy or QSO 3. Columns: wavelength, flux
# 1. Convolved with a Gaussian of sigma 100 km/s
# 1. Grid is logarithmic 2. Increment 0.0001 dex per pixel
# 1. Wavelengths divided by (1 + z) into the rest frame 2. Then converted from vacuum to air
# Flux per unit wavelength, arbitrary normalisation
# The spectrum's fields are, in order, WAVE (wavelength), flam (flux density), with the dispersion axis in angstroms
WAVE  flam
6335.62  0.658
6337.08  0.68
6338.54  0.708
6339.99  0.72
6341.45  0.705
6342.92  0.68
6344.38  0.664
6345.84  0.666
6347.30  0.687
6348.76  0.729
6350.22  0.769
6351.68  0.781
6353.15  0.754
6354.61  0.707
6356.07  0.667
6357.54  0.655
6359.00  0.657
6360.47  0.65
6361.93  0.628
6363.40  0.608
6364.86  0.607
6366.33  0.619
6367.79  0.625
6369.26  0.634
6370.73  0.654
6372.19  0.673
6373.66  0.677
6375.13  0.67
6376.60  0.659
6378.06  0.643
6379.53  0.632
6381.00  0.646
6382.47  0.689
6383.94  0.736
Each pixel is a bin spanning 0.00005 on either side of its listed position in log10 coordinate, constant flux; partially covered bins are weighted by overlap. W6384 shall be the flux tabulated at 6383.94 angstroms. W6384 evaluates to 0.736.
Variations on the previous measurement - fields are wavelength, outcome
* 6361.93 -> 0.628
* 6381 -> 0.646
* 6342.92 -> 0.68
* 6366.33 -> 0.619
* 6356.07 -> 0.667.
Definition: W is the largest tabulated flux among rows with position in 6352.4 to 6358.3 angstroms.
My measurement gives 0.754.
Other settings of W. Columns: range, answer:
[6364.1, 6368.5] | 0.625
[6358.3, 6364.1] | 0.657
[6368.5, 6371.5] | 0.654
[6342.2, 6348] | 0.687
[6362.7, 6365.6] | 0.608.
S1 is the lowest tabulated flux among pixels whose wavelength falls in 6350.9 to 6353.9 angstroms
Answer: 0.754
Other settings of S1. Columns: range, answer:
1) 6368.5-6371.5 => 0.634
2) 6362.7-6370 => 0.607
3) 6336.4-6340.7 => 0.68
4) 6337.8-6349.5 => 0.664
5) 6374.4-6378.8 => 0.643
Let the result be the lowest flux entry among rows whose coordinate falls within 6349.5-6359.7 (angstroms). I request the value 0.655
